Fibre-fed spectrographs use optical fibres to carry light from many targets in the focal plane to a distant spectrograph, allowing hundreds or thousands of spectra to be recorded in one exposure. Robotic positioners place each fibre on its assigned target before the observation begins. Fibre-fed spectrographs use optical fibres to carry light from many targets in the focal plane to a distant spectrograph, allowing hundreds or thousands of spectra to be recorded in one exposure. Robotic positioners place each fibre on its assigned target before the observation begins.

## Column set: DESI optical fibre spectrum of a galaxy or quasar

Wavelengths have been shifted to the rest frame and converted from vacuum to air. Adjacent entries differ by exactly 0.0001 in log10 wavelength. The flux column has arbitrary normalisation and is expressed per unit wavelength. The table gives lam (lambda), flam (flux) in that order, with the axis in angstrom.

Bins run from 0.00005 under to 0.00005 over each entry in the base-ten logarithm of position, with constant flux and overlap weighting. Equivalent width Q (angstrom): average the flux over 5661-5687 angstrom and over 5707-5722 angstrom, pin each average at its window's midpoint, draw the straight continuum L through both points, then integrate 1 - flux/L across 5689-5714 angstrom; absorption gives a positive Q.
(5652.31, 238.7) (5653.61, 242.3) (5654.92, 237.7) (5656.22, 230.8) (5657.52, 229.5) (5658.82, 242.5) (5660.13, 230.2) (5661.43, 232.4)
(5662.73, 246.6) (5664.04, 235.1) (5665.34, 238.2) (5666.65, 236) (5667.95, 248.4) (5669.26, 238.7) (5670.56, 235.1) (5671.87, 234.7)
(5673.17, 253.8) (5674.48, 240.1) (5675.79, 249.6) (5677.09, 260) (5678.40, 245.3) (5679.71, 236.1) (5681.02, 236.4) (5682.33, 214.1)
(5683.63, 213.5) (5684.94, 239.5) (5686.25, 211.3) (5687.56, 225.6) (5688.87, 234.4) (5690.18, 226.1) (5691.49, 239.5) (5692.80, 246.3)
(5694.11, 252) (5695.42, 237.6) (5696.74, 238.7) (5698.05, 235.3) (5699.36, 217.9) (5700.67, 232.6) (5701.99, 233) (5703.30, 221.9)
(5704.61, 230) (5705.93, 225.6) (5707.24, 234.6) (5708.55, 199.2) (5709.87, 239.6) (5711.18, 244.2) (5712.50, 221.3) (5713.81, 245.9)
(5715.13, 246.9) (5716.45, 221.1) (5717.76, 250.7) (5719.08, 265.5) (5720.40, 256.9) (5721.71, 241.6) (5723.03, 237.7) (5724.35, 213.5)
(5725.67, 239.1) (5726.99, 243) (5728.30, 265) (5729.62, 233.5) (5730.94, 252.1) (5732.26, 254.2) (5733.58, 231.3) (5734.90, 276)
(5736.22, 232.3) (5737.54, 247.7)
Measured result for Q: 0.63 angstrom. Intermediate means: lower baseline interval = 237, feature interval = 233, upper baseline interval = 239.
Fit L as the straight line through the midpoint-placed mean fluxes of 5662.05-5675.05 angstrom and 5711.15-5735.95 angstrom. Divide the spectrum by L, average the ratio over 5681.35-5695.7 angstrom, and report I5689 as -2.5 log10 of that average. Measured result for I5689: 0.05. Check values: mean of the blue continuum 241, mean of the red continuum 244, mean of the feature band 231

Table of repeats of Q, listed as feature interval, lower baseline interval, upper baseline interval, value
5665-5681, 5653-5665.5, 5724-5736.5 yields -0.3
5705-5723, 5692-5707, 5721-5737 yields 0.1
